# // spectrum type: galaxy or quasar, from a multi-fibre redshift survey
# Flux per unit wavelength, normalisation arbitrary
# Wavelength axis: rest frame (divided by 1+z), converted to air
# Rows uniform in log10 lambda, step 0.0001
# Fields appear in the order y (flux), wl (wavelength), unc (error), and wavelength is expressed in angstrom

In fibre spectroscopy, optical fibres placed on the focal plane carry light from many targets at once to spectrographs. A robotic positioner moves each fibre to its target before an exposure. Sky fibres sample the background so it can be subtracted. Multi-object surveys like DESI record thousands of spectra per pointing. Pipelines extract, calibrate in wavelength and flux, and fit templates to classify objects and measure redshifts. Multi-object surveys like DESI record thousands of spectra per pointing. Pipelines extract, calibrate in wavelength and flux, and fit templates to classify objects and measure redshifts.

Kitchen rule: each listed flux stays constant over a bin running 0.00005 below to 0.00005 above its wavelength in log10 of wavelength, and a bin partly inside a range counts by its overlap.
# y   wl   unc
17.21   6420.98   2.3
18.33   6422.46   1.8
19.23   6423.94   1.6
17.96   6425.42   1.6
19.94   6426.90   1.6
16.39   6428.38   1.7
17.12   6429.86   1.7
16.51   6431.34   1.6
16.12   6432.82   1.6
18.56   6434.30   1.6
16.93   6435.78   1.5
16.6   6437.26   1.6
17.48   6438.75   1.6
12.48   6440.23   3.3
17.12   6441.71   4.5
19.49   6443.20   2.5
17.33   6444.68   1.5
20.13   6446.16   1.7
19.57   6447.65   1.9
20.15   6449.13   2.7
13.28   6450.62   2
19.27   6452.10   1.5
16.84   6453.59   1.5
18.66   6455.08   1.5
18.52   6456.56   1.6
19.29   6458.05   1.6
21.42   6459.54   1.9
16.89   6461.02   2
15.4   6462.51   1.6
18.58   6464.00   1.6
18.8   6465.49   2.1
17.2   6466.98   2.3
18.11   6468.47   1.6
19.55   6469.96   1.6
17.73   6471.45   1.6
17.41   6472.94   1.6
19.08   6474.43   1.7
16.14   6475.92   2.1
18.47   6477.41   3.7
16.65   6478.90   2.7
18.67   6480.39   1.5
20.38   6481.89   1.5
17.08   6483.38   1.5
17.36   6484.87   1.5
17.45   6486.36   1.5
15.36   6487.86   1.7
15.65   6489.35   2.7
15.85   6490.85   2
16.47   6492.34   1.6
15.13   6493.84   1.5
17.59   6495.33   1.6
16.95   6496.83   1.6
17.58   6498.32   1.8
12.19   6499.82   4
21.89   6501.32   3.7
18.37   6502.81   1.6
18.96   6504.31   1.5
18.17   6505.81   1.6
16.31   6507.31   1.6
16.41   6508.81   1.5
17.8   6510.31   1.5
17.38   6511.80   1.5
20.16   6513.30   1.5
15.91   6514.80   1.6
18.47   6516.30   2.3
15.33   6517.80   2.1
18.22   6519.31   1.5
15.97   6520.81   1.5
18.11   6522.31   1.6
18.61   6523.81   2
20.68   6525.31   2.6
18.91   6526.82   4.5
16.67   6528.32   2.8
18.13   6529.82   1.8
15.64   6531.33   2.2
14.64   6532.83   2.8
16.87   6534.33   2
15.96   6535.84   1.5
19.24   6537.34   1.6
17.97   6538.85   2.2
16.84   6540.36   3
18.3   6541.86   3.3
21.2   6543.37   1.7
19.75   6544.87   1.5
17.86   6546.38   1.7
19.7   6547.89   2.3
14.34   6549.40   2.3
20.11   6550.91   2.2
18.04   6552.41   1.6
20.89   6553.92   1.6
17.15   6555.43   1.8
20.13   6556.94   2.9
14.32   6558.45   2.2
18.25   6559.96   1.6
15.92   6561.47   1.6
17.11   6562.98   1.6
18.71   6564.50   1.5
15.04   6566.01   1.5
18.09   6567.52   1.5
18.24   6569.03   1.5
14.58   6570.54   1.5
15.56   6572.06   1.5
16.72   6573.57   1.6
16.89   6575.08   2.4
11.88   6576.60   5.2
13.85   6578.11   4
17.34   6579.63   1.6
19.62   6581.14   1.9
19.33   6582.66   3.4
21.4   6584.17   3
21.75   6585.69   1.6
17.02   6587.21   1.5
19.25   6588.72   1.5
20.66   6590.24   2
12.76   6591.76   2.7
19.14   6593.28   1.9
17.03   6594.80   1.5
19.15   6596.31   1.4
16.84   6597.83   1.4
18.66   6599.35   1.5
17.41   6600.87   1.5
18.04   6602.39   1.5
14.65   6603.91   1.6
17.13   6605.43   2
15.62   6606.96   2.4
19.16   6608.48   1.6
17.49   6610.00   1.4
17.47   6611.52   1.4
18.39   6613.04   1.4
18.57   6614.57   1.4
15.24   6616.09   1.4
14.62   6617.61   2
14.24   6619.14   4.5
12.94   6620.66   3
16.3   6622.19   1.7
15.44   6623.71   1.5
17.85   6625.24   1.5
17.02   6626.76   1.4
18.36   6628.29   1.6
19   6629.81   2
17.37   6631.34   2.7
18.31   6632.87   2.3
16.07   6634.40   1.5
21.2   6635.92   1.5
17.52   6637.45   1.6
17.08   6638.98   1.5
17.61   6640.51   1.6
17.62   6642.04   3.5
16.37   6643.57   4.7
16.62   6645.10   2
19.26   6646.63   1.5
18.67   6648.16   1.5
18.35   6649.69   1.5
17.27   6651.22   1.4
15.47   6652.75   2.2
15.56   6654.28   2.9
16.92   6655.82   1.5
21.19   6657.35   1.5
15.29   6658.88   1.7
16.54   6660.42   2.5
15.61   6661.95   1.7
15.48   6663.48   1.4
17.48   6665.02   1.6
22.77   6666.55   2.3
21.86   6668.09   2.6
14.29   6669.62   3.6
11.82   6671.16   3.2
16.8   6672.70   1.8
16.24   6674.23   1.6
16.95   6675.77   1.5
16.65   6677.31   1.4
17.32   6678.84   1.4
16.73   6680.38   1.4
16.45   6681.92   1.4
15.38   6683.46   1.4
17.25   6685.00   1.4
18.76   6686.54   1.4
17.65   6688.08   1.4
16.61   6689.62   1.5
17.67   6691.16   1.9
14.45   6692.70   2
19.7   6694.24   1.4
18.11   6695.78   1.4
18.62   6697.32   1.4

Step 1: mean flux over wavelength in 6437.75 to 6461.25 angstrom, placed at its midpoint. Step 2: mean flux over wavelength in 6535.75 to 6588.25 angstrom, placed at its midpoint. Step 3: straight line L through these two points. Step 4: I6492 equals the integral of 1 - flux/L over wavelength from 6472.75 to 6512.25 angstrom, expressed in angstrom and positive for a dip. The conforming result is 1.4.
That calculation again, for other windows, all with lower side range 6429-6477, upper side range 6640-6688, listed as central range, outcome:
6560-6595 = 0.1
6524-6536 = 0.1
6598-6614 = -0.1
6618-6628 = 0.9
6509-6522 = 0.1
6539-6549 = -0.7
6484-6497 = 0.9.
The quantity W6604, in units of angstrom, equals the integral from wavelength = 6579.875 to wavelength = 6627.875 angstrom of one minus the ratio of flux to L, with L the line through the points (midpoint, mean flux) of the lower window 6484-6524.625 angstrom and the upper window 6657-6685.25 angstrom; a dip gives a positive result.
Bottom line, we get -1.2 angstrom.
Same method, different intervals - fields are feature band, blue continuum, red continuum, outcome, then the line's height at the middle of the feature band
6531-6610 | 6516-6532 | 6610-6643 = -0.6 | 17.4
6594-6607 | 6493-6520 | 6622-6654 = 0.2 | 17.5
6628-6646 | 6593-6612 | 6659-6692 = -0.6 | 17.2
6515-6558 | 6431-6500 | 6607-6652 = -1.4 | 17.4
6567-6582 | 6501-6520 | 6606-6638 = 1.0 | 17.4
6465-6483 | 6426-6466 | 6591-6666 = -0.5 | 17.6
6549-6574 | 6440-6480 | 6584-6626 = 0.2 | 17.5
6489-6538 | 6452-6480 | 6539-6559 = 2.6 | 18.3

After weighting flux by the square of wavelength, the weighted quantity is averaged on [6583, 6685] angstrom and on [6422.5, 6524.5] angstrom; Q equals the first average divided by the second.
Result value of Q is 1.0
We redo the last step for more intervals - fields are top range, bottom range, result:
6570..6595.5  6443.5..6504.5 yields 1.01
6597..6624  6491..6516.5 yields 0.99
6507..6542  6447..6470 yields 0.98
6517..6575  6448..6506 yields 1.02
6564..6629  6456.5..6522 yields 1.01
